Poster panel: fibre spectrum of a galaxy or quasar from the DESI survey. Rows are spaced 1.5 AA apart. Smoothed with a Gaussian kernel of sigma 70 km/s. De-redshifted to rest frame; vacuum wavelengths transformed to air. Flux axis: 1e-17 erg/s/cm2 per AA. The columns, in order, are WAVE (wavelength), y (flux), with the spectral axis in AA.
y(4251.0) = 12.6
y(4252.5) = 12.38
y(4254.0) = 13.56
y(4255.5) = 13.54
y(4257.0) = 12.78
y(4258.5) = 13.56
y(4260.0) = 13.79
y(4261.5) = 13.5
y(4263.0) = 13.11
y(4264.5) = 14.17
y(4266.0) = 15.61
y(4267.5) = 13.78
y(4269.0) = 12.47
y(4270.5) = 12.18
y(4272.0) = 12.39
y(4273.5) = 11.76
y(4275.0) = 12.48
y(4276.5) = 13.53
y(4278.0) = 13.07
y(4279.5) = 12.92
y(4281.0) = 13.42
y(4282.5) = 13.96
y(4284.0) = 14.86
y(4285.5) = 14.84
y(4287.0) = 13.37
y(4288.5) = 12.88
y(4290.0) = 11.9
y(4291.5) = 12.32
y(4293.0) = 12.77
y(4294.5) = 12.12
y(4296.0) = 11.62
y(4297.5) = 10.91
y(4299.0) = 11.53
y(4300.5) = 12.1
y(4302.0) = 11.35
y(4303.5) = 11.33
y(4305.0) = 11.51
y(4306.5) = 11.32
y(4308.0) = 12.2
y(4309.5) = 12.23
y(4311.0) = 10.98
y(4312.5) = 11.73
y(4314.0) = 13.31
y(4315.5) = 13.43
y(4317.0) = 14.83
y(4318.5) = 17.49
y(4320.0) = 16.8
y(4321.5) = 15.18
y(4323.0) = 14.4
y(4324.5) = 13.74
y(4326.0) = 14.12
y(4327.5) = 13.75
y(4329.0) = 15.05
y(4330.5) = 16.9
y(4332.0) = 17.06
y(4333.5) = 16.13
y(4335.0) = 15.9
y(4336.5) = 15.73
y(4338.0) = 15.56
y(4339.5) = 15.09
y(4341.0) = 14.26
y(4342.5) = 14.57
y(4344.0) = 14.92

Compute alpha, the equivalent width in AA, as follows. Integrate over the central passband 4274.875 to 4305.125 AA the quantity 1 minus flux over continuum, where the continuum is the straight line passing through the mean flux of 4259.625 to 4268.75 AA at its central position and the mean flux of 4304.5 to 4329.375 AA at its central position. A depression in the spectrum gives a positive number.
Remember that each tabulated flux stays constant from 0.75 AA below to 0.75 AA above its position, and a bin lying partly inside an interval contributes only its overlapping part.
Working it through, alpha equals 2.5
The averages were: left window 13.9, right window 13.7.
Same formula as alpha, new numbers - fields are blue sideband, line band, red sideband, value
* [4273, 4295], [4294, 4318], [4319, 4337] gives 3.7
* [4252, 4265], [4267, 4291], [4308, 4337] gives 1.2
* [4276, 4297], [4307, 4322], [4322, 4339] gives 0.8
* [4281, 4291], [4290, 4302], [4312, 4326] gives 1.7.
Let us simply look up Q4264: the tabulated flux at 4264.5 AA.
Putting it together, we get 14.17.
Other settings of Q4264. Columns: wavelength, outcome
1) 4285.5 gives 14.84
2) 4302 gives 11.35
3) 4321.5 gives 15.18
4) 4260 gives 13.79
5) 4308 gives 12.2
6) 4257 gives 12.78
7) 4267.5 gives 13.78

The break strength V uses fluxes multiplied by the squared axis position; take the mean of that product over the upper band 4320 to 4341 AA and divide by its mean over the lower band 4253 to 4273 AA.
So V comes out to 1.2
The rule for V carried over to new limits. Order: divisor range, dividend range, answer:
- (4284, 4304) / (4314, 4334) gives 1.25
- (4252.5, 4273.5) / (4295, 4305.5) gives 0.88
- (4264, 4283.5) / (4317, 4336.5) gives 1.20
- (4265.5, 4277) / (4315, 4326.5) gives 1.19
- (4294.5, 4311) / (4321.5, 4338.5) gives 1.33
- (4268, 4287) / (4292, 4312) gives 0.90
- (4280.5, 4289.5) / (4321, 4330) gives 1.06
